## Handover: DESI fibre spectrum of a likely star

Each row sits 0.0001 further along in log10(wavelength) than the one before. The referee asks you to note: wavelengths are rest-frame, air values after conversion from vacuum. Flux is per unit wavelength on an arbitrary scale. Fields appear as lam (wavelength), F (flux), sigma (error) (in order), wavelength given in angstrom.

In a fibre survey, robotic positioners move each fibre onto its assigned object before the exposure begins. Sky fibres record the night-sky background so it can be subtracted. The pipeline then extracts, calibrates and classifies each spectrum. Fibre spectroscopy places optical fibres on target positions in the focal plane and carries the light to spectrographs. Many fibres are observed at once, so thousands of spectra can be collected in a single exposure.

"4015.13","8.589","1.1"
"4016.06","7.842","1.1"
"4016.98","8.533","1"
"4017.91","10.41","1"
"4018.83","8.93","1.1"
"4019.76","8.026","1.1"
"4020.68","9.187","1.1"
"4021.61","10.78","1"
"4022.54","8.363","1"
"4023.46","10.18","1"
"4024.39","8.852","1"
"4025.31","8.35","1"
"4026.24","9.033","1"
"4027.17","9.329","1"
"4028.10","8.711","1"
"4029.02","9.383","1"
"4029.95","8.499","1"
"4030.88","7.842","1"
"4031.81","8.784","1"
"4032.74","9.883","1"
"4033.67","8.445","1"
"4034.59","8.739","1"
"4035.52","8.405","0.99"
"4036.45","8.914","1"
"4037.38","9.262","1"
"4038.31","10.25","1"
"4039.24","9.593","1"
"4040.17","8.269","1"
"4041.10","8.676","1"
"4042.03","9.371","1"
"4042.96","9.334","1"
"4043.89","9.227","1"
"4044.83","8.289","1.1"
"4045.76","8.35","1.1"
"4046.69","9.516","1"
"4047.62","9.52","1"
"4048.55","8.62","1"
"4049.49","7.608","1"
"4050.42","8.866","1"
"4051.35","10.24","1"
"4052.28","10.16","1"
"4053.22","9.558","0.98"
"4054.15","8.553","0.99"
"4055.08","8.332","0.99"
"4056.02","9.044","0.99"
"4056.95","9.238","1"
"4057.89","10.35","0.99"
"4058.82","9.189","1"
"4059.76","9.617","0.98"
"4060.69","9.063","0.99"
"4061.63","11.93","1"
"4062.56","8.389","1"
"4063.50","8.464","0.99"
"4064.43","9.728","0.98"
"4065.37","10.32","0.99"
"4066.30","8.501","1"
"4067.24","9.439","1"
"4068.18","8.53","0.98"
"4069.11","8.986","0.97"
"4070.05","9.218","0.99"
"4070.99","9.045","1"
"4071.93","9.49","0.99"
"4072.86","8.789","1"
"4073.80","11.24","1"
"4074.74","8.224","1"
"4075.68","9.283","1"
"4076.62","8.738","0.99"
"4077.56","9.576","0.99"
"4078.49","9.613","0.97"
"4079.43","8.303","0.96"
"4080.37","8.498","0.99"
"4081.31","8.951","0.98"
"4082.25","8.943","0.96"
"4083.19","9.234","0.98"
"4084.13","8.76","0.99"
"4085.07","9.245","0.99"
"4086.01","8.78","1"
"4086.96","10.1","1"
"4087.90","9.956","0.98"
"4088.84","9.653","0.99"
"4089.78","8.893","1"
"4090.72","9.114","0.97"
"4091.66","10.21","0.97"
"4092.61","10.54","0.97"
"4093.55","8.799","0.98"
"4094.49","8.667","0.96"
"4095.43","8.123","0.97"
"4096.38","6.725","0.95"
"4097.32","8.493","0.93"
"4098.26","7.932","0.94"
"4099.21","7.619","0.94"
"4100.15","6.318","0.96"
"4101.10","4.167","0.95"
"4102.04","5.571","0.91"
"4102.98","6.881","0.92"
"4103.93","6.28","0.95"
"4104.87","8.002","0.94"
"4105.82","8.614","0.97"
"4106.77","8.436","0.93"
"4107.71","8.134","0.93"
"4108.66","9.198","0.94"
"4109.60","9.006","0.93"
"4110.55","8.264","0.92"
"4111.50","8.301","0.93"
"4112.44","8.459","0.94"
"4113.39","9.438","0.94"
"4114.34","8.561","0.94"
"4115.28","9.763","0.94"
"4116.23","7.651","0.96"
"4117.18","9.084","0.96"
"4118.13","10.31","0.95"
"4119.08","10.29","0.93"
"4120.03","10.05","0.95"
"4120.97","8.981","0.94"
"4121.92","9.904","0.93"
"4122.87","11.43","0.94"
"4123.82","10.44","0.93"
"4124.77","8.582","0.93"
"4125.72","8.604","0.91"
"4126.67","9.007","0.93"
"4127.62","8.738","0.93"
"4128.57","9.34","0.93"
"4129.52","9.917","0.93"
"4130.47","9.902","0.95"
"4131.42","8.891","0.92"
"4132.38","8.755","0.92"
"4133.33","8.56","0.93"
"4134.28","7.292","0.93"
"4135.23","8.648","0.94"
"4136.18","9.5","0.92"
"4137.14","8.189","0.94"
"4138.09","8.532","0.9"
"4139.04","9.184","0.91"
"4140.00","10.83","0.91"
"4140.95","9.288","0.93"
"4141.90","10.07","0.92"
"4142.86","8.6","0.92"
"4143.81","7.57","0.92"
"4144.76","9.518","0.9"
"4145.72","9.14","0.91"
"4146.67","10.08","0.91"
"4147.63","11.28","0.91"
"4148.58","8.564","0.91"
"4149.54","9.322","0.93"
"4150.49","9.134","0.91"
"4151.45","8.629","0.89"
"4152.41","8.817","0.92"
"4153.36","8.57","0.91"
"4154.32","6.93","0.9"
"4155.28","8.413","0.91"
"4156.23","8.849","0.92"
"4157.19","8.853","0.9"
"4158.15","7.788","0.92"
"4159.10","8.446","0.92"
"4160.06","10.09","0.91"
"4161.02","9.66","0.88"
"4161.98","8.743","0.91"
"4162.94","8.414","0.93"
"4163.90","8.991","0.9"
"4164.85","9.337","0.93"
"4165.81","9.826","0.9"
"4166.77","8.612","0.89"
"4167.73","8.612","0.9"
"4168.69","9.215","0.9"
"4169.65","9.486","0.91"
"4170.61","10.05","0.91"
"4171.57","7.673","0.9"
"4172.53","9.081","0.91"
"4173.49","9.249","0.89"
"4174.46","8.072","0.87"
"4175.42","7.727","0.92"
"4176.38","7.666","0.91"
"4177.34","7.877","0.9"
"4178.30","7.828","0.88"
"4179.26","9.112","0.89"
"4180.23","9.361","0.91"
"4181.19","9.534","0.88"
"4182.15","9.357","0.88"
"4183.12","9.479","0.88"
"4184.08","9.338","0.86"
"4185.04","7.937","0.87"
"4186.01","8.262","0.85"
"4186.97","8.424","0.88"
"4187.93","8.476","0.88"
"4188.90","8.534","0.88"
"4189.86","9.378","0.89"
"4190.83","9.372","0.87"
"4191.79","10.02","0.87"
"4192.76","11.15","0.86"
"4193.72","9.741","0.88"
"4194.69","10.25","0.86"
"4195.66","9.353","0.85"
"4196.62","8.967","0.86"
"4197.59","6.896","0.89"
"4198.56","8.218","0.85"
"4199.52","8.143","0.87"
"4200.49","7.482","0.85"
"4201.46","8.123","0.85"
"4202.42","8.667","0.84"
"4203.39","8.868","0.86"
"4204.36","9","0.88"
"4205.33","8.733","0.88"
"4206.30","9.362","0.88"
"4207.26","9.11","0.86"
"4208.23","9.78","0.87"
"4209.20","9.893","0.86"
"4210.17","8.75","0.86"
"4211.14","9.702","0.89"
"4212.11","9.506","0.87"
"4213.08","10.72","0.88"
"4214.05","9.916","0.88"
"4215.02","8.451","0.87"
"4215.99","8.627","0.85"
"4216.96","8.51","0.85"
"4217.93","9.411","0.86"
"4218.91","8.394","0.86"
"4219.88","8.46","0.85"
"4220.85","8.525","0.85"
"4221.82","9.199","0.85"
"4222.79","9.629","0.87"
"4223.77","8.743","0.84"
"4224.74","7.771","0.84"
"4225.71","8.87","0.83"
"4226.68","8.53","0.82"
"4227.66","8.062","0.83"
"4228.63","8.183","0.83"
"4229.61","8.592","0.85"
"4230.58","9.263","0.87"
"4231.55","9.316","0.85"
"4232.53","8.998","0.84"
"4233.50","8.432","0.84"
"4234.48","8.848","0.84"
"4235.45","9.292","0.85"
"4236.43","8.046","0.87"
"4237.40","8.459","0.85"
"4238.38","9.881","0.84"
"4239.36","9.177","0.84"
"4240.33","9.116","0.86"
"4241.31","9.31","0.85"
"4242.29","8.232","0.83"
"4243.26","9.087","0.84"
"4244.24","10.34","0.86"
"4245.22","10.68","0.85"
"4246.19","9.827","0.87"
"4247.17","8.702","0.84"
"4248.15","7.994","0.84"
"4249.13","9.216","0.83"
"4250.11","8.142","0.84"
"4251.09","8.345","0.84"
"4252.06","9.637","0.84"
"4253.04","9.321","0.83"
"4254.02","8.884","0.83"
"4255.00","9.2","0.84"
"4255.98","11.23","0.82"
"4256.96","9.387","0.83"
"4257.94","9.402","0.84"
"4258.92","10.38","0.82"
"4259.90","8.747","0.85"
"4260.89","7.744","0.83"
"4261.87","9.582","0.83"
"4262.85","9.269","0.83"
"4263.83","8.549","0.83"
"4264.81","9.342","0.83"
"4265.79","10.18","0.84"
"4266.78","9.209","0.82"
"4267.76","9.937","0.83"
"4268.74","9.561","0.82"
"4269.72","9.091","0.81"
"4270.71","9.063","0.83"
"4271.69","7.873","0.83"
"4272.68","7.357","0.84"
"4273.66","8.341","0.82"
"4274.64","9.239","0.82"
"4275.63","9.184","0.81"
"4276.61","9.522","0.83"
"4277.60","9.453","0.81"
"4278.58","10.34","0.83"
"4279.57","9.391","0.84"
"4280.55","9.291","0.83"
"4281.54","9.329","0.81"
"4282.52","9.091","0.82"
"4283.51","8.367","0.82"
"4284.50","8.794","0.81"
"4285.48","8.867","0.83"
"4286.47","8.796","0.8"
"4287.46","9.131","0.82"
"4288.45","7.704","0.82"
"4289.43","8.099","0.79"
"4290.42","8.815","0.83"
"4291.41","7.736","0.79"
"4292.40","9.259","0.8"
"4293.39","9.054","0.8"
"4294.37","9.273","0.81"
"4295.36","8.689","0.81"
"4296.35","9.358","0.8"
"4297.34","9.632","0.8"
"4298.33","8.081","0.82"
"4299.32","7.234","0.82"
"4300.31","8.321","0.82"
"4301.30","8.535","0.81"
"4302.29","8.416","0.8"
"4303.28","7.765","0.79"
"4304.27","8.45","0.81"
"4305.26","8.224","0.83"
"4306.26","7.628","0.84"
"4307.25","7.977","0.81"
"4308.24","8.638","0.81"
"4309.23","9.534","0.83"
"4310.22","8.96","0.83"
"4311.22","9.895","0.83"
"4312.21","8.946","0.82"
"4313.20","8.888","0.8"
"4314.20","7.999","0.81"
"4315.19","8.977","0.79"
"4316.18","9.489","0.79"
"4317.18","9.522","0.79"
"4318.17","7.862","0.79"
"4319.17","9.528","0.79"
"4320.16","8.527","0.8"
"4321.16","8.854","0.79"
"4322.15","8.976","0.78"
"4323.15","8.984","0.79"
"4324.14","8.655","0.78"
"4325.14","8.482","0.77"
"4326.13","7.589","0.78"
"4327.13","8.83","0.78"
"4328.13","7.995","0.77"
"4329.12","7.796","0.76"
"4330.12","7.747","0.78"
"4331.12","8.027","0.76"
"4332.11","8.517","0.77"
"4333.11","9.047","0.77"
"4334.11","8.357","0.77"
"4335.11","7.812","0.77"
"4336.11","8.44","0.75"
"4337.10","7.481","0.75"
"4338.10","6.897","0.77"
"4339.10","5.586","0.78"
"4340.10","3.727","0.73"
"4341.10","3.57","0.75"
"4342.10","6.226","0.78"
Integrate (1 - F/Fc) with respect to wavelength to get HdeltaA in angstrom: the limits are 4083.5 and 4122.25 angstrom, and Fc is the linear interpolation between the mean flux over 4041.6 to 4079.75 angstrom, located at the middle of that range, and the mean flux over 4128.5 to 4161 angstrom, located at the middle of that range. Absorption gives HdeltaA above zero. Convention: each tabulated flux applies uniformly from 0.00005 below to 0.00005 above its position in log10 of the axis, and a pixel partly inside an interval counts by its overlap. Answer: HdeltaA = 2.29 angstrom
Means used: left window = 9.22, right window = 8.99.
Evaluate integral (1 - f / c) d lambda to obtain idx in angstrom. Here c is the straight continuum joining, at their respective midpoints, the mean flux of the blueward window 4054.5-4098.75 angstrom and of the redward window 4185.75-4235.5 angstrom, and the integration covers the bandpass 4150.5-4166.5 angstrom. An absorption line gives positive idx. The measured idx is 0.43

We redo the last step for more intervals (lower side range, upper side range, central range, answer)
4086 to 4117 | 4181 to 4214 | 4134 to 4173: -1.1 angstrom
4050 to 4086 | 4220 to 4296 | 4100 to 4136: 2.1 angstrom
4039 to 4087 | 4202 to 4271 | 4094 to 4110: 2.8 angstrom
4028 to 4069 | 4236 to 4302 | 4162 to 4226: 0.9 angstrom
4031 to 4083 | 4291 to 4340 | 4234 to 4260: -1.9 angstrom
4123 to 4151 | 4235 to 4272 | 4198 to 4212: 0.5 angstrom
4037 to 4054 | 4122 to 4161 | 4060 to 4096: -0.5 angstrom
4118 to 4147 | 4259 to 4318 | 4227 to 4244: 0.3 angstrom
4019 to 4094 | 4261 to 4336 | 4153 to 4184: 0.6 angstrom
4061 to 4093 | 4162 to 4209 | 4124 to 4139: 0.4 angstrom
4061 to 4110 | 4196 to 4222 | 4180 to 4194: -0.6 angstrom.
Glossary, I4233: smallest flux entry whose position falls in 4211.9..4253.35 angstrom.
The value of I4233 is 7.771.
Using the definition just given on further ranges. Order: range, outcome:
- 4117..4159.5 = 6.93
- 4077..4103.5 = 4.167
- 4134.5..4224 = 6.896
